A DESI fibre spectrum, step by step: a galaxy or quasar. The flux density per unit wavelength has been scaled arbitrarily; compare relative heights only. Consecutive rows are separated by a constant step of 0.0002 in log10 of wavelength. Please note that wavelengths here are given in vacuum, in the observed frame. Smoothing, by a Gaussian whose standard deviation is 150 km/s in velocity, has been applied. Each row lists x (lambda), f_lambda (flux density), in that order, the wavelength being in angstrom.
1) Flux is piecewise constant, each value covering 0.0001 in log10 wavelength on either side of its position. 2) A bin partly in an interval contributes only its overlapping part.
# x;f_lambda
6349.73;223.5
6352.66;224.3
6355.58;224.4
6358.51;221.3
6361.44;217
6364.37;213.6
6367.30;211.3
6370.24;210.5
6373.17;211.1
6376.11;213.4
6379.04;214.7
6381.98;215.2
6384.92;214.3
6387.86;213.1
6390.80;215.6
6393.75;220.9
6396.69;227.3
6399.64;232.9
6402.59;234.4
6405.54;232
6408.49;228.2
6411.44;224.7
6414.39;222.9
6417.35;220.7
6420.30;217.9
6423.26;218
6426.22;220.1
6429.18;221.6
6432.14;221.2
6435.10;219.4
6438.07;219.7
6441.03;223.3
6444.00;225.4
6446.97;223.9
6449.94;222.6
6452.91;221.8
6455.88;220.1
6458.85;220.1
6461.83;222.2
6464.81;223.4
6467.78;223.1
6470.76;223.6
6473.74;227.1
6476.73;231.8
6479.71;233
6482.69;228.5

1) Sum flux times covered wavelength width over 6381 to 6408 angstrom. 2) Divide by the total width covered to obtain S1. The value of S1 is 223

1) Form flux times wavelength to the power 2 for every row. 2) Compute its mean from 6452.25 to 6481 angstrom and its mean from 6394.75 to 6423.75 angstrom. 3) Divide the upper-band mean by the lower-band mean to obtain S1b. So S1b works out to 1.0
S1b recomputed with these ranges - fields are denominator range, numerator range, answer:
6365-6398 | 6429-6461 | 1.05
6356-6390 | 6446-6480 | 1.07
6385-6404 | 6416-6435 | 0.99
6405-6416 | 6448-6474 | 1.00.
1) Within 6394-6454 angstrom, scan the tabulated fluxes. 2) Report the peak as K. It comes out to 234.4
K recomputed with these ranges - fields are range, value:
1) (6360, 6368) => 217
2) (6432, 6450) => 225.4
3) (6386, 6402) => 232.9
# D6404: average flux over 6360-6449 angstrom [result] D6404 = 220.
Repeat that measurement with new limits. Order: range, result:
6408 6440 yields 221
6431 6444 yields 221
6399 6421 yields 227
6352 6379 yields 216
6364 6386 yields 213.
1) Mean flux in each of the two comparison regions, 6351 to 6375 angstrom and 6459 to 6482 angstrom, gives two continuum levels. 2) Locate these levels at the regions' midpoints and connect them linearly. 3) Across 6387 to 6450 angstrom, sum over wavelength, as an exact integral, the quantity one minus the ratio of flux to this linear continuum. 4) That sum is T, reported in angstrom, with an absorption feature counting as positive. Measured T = -0.47 angstrom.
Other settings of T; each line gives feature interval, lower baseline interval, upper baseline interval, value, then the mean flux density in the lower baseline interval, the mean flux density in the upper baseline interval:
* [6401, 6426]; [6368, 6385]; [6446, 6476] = -0.8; 213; 223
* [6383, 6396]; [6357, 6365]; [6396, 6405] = 0.6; 218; 232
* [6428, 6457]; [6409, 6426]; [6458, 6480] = 0.2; 221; 225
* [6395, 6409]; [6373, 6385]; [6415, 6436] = -0.9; 214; 220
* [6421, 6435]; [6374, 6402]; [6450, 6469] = 0.0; 219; 222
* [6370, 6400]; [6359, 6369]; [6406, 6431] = 0.1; 214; 222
